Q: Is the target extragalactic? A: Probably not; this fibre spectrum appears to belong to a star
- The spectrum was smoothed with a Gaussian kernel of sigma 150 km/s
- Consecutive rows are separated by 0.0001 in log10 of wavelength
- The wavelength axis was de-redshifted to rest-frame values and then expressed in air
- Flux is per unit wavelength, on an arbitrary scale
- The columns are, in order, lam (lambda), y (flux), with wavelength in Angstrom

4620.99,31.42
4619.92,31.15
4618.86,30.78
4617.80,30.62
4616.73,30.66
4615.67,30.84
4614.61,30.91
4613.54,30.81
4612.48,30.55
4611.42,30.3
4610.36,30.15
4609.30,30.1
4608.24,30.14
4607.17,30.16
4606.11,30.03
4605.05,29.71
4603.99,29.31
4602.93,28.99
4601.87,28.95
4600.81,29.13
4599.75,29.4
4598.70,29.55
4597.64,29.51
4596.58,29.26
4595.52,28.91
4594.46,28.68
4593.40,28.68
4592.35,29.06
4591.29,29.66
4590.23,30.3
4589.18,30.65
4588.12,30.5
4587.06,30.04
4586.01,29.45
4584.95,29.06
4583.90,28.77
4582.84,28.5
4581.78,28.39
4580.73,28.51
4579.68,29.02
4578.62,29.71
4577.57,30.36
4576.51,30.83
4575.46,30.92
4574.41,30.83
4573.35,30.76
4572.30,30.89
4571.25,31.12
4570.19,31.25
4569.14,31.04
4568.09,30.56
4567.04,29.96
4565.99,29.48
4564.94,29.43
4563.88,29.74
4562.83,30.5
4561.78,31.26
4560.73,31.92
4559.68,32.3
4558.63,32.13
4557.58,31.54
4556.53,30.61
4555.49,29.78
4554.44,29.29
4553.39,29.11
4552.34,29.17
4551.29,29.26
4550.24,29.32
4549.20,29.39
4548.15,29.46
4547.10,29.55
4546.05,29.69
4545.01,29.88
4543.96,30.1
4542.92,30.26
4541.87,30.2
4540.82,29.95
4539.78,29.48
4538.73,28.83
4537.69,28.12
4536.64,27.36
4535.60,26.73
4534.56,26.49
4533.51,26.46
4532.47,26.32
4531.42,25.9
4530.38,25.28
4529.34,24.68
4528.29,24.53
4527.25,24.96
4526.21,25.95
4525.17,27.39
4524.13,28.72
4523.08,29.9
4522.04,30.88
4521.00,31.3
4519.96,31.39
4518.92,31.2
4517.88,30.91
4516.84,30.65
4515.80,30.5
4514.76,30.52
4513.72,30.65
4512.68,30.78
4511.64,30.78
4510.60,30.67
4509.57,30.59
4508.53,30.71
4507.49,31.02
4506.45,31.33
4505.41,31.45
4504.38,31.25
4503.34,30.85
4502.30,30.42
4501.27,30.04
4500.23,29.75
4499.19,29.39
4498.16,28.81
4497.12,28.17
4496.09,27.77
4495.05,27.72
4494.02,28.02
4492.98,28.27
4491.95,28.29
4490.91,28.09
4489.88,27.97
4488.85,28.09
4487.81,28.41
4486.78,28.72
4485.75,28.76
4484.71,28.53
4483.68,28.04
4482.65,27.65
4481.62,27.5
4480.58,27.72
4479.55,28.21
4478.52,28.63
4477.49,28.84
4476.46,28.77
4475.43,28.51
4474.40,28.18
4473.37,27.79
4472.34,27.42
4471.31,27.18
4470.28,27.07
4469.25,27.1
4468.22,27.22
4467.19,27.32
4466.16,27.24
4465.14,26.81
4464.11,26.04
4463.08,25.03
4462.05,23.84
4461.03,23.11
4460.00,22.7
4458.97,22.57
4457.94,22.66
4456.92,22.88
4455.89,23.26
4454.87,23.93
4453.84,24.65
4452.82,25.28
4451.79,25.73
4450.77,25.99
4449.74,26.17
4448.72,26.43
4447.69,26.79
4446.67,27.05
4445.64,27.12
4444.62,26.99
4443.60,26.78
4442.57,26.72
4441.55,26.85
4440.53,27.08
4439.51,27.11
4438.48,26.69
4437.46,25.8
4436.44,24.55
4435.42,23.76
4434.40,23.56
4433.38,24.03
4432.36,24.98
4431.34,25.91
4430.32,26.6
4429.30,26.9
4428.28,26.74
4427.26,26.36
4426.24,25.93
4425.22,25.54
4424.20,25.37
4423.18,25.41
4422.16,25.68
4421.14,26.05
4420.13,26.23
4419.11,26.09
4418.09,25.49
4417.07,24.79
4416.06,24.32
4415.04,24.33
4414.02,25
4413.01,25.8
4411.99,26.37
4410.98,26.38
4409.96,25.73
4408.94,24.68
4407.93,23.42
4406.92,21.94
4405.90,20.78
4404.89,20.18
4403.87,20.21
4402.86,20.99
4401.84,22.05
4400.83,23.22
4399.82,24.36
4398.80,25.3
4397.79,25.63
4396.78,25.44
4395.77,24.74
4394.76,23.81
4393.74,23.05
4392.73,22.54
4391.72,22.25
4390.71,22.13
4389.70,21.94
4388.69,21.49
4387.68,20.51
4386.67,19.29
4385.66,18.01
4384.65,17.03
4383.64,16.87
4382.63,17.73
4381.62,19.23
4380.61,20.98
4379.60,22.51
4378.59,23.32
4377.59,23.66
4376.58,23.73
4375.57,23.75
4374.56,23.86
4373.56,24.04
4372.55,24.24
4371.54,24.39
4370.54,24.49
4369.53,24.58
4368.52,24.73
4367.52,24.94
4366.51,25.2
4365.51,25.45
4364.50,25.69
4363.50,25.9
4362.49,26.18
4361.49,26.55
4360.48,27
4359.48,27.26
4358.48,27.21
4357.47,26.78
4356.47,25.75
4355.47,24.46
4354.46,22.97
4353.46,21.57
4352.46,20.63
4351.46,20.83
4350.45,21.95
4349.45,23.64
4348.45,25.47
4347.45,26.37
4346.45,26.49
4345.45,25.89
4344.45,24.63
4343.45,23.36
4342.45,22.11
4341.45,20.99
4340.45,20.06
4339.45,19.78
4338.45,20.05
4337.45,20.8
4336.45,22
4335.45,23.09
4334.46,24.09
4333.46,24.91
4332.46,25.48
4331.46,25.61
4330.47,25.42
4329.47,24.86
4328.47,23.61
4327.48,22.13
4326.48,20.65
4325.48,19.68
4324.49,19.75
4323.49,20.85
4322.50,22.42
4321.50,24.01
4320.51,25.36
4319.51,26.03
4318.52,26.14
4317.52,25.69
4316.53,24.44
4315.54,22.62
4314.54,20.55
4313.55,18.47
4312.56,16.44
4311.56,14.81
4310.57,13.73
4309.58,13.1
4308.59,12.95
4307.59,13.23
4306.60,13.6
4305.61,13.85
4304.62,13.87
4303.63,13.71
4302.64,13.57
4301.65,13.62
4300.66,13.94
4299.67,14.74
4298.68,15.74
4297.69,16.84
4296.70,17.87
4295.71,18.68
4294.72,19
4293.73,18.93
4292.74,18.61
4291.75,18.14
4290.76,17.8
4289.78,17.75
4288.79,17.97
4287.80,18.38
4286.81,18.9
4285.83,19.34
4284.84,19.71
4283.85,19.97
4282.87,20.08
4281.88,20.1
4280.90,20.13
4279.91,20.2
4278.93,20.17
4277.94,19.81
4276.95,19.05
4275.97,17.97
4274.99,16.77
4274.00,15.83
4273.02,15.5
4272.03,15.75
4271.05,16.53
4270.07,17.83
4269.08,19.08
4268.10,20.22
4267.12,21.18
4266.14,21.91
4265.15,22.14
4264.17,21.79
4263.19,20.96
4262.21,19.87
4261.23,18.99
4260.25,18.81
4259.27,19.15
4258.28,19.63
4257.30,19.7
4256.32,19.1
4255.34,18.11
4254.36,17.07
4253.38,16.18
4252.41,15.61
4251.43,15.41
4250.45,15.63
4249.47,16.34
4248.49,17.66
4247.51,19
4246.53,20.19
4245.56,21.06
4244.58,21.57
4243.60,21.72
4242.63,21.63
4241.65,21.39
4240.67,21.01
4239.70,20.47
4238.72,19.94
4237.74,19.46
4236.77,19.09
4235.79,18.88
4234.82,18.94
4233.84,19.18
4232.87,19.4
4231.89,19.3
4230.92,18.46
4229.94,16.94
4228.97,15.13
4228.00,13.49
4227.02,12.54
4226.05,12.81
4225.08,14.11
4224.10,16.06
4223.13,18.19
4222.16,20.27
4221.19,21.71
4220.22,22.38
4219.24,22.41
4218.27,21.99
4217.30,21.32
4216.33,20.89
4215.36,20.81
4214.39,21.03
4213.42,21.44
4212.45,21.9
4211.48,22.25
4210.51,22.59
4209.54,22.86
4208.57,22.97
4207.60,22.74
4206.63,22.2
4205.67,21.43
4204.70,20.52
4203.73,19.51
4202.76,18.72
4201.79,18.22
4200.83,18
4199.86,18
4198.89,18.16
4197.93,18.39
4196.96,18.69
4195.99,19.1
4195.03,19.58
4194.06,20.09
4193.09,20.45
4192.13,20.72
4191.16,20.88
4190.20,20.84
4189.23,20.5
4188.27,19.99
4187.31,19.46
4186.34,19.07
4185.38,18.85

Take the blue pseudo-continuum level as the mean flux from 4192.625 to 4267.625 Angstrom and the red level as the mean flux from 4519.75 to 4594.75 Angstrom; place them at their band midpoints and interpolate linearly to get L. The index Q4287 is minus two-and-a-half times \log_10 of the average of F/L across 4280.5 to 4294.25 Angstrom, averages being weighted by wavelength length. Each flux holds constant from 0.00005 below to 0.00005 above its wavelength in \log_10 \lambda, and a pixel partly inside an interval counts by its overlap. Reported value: 0.12 mag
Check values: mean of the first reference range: 19.4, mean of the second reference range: 29.3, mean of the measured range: 19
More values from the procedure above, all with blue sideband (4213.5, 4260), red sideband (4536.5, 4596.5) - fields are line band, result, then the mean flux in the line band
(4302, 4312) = 0.48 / 13.6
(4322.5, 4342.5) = -0.01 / 22.3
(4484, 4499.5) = -0.04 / 28.3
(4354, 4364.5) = -0.14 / 26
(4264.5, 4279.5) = 0.07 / 18.7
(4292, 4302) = 0.23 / 16.9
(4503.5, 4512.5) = -0.11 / 31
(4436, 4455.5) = -0.01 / 26.2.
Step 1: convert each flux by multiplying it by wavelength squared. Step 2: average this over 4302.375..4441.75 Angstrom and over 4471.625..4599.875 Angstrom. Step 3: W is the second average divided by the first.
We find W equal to 1.37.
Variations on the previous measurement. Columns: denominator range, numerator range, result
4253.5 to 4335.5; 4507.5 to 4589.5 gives 1.72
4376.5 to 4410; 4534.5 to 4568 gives 1.45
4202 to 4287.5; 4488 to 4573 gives 1.74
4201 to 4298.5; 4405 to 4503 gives 1.51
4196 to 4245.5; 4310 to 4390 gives 1.24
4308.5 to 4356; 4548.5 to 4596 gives 1.51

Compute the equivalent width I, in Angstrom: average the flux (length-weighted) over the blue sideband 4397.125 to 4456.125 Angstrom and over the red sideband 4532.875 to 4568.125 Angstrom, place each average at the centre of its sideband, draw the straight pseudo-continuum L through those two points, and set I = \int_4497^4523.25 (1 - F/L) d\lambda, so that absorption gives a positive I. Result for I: -2.3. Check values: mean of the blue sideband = 25.1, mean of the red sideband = 29.6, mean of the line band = 30.6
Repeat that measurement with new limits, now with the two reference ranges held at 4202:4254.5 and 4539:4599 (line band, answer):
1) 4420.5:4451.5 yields -0.3 Angstrom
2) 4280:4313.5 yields 7.4 Angstrom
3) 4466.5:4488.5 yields -0.7 Angstrom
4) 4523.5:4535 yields 1.0 Angstrom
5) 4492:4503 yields -0.4 Angstrom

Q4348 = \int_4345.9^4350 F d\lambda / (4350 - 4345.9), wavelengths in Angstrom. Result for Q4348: 25.5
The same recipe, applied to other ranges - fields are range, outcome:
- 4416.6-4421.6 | 25.7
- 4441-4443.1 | 26.8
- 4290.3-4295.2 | 18.5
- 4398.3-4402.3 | 23.7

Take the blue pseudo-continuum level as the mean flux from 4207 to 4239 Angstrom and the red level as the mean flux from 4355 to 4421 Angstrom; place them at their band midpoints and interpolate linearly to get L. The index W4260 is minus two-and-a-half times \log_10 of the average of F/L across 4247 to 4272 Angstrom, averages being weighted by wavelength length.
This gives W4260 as 0.10 mag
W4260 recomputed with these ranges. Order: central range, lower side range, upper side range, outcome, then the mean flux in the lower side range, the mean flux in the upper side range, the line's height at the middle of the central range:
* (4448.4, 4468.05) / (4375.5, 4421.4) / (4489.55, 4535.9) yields 0.05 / 22.9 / 29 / 26.1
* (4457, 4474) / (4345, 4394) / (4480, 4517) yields 0.09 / 23.4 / 29.4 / 27.8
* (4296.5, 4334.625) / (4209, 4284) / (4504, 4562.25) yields 0.12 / 19.1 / 29.4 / 21.6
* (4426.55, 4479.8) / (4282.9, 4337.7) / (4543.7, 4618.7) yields -0.05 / 19.4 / 30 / 25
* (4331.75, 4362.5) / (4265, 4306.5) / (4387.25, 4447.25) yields -0.13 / 17.8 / 24.7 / 21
